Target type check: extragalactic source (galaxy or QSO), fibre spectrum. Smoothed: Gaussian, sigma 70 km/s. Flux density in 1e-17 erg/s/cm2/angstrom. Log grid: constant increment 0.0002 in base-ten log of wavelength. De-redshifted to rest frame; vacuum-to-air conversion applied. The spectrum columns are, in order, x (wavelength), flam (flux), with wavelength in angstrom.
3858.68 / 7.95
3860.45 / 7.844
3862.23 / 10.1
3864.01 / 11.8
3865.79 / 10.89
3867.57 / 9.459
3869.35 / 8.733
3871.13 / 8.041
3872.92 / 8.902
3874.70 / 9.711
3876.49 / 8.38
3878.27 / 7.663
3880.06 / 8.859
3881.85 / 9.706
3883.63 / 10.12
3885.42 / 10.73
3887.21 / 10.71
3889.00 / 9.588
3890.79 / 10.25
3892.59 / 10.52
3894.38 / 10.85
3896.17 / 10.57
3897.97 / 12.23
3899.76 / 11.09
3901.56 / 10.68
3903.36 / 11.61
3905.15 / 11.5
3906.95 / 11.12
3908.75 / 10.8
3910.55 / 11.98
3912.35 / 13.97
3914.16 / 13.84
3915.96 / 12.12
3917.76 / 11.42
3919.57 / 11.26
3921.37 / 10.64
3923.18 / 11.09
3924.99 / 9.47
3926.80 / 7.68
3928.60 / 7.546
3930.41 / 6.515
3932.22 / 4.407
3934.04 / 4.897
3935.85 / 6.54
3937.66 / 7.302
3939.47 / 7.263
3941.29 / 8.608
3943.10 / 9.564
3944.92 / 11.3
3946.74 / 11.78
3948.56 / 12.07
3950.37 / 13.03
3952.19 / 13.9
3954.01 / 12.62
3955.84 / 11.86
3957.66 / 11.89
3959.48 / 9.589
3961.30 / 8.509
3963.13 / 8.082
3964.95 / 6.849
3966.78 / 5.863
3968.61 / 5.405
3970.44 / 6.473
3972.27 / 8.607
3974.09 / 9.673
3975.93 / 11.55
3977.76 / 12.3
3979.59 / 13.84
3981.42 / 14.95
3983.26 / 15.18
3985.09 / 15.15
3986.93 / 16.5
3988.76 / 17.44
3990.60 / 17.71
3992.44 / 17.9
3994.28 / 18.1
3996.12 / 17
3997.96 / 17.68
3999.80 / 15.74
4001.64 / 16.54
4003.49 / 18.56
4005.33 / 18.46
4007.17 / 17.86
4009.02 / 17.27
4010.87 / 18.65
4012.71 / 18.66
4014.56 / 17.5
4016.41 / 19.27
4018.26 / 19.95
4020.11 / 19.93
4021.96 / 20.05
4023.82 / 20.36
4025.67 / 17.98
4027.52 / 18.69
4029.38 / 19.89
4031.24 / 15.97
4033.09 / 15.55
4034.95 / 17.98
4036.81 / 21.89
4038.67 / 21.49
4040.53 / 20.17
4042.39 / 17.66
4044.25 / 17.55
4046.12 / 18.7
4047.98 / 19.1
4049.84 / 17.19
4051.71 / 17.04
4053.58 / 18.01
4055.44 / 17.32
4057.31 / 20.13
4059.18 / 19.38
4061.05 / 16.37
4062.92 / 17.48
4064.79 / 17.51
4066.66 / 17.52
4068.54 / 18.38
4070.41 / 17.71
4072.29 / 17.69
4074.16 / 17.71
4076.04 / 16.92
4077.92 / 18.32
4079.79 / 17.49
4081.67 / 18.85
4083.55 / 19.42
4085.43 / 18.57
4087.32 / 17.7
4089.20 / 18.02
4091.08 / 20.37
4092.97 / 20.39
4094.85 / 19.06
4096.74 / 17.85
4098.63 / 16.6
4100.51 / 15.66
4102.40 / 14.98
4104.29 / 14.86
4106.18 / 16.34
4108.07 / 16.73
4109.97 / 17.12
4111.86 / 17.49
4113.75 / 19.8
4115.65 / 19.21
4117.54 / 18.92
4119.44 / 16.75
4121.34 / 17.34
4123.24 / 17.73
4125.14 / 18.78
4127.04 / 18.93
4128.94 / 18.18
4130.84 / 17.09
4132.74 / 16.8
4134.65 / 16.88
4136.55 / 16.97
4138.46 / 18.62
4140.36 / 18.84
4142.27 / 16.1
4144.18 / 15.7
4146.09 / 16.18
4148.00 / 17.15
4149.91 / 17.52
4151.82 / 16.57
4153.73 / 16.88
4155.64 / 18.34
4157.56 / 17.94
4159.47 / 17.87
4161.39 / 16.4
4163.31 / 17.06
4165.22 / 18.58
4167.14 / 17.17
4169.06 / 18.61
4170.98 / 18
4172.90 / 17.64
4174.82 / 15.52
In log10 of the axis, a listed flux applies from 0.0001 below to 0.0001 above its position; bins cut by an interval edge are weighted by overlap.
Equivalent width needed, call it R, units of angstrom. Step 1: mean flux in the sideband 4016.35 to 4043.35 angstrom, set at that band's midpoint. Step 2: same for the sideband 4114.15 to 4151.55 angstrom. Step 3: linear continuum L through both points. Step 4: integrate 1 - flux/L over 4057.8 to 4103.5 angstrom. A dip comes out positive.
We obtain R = 1.1 angstrom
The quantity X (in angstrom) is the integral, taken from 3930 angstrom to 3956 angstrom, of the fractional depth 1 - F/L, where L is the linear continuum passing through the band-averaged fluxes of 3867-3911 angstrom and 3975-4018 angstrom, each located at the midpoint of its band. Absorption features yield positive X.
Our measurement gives 7.9 angstrom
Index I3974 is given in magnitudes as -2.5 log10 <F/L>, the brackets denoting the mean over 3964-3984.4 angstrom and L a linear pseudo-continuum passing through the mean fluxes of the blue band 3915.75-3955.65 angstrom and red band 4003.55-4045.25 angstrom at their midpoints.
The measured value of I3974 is 0.33 mag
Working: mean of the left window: 9.59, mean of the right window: 18.8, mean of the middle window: 10.1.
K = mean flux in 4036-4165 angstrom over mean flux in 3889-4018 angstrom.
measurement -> 1.5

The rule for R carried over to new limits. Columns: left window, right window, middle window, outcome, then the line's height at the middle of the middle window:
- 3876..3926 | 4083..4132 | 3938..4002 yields 4.99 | 13.2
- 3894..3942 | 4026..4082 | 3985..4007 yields -4.05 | 14.6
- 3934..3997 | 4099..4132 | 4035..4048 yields -4.44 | 14.5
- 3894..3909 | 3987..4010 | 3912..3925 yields 0.51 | 12.3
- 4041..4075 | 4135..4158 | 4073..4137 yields -0.76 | 17.6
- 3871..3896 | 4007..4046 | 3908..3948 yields 9.03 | 12.5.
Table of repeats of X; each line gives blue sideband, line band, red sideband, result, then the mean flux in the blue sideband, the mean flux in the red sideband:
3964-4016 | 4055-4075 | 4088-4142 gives -1.8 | 14.6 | 17.7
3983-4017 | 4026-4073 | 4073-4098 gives -0.5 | 17.5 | 18.5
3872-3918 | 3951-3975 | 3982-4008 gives 9.2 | 10.7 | 17.1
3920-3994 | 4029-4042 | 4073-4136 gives -4.0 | 10.6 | 17.8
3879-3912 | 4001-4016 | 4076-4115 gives -3.4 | 10.8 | 17.8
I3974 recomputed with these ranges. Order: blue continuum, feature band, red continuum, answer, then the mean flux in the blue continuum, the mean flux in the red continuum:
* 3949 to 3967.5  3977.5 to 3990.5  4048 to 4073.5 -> -0.25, 10.3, 17.9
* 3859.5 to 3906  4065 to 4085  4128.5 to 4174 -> -0.18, 10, 17.4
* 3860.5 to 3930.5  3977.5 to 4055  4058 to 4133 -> -0.20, 10.3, 17.8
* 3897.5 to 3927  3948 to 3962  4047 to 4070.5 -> 0.14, 11.4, 17.9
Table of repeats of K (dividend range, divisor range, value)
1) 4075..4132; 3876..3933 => 1.73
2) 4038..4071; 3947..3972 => 1.88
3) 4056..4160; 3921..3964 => 1.88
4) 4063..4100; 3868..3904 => 1.83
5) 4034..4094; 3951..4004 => 1.43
